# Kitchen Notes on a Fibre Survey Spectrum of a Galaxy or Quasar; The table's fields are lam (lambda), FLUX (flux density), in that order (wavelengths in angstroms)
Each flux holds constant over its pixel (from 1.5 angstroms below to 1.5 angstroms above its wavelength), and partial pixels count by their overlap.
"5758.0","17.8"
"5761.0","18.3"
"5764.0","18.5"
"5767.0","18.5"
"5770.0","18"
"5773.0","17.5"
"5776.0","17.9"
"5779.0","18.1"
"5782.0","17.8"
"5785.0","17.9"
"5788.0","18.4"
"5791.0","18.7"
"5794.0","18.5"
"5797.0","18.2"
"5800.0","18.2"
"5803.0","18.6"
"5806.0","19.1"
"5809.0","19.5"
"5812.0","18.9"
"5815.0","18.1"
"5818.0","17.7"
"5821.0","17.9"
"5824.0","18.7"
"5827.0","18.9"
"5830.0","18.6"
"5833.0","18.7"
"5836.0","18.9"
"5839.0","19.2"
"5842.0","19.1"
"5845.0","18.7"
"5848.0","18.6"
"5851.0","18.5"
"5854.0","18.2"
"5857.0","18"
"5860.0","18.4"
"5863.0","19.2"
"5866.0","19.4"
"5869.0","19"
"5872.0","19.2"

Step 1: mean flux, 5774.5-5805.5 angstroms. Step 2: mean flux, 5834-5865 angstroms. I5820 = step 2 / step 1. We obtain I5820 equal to 1.0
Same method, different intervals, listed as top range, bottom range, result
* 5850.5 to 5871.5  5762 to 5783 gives 1.04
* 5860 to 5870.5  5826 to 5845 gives 1.01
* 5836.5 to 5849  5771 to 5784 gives 1.06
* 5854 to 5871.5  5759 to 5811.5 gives 1.02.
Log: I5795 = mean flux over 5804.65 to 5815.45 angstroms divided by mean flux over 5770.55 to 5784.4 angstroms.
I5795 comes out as 1.1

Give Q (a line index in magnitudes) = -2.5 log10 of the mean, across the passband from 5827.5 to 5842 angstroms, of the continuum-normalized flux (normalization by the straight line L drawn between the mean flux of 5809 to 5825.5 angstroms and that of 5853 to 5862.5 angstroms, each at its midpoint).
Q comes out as -0.03 mag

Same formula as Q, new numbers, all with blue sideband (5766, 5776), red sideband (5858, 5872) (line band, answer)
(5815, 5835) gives 0.01 mag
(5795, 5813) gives -0.02 mag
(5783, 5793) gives -0.01 mag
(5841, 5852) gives 0.00 mag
